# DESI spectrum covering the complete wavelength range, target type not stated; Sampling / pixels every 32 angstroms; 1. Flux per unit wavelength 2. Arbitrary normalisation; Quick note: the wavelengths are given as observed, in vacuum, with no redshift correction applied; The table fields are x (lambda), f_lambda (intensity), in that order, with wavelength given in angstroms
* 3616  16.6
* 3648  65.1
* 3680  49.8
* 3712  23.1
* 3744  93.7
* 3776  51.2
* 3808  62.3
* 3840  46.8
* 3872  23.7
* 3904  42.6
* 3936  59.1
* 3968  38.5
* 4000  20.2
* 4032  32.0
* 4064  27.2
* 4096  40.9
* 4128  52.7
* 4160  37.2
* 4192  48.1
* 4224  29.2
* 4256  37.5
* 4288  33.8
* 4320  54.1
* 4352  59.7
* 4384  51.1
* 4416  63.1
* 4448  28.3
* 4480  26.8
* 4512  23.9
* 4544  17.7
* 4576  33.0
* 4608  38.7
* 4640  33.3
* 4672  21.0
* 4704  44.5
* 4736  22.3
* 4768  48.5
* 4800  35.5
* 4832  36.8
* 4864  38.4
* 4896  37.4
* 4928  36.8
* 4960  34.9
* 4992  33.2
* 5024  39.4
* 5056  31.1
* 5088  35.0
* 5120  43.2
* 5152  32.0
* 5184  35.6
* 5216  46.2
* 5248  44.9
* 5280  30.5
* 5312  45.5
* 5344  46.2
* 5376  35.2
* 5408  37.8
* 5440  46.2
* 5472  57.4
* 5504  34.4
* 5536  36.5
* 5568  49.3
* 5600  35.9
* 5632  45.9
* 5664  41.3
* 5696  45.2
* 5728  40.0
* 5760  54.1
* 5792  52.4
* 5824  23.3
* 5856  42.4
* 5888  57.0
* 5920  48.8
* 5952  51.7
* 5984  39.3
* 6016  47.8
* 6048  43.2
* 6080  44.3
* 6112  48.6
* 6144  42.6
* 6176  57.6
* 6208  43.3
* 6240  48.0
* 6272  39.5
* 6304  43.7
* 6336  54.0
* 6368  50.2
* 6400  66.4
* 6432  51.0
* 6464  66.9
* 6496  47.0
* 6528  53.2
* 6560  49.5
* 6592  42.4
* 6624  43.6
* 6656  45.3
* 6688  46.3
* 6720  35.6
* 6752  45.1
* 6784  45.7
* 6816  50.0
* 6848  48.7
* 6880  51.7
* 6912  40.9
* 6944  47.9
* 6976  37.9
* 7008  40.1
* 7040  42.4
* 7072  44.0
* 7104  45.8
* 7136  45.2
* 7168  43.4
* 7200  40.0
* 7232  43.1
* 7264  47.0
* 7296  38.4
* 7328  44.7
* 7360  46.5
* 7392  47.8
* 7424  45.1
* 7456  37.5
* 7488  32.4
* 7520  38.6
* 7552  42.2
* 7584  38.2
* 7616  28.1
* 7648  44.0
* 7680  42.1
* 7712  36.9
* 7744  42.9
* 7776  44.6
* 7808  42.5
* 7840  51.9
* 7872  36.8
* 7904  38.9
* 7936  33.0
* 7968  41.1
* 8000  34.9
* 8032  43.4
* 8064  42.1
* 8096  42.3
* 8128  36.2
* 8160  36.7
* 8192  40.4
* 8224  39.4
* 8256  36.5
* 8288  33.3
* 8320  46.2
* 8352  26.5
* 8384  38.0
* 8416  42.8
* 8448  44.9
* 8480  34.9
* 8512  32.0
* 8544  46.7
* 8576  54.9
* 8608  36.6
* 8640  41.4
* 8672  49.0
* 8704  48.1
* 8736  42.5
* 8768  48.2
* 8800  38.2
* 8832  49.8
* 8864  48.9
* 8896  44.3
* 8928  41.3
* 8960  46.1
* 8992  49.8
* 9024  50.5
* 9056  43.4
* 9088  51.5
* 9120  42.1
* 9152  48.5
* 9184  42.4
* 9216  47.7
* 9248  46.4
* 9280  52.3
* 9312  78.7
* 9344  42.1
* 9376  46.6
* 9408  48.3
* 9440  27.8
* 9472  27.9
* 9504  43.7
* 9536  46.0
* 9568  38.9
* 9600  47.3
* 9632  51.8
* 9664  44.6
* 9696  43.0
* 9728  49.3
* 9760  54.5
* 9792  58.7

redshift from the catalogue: 1.297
